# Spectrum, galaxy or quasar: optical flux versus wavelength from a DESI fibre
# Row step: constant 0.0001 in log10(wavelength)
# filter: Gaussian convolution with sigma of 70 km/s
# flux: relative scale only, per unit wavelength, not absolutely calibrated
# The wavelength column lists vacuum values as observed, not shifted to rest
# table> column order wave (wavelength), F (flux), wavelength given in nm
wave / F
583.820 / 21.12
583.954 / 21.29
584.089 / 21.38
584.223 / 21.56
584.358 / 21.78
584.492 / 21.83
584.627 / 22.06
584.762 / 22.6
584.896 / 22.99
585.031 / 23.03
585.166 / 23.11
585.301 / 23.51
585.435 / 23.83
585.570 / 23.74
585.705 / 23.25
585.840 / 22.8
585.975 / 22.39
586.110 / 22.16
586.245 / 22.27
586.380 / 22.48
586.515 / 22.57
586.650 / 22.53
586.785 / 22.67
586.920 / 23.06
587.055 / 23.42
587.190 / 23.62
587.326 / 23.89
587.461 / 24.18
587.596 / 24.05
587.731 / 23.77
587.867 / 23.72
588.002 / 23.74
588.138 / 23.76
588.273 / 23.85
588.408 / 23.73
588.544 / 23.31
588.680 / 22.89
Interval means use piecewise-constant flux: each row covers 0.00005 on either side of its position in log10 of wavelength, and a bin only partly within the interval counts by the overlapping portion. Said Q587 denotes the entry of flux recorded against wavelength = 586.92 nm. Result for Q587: 23.06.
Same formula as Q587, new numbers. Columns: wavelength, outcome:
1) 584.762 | 22.6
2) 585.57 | 23.74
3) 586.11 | 22.16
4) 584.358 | 21.78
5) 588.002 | 23.74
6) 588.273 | 23.85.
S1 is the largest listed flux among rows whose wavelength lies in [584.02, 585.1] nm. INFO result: 23.03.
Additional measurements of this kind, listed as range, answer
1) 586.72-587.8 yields 24.18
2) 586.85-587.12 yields 23.42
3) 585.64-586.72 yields 23.25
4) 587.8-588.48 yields 23.85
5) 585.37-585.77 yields 23.83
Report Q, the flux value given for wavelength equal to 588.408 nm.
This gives 23.73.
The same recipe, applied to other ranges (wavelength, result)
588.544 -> 23.31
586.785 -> 22.67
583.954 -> 21.29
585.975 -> 22.39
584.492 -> 21.83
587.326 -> 23.89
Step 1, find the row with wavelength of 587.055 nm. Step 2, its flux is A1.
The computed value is 23.42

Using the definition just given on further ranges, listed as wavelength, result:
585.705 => 23.25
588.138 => 23.76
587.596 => 24.05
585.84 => 22.8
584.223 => 21.56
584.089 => 21.38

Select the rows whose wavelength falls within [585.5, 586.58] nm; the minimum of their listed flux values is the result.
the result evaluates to 22.16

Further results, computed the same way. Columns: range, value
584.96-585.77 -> 23.03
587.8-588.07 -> 23.72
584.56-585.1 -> 22.06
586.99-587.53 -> 23.42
